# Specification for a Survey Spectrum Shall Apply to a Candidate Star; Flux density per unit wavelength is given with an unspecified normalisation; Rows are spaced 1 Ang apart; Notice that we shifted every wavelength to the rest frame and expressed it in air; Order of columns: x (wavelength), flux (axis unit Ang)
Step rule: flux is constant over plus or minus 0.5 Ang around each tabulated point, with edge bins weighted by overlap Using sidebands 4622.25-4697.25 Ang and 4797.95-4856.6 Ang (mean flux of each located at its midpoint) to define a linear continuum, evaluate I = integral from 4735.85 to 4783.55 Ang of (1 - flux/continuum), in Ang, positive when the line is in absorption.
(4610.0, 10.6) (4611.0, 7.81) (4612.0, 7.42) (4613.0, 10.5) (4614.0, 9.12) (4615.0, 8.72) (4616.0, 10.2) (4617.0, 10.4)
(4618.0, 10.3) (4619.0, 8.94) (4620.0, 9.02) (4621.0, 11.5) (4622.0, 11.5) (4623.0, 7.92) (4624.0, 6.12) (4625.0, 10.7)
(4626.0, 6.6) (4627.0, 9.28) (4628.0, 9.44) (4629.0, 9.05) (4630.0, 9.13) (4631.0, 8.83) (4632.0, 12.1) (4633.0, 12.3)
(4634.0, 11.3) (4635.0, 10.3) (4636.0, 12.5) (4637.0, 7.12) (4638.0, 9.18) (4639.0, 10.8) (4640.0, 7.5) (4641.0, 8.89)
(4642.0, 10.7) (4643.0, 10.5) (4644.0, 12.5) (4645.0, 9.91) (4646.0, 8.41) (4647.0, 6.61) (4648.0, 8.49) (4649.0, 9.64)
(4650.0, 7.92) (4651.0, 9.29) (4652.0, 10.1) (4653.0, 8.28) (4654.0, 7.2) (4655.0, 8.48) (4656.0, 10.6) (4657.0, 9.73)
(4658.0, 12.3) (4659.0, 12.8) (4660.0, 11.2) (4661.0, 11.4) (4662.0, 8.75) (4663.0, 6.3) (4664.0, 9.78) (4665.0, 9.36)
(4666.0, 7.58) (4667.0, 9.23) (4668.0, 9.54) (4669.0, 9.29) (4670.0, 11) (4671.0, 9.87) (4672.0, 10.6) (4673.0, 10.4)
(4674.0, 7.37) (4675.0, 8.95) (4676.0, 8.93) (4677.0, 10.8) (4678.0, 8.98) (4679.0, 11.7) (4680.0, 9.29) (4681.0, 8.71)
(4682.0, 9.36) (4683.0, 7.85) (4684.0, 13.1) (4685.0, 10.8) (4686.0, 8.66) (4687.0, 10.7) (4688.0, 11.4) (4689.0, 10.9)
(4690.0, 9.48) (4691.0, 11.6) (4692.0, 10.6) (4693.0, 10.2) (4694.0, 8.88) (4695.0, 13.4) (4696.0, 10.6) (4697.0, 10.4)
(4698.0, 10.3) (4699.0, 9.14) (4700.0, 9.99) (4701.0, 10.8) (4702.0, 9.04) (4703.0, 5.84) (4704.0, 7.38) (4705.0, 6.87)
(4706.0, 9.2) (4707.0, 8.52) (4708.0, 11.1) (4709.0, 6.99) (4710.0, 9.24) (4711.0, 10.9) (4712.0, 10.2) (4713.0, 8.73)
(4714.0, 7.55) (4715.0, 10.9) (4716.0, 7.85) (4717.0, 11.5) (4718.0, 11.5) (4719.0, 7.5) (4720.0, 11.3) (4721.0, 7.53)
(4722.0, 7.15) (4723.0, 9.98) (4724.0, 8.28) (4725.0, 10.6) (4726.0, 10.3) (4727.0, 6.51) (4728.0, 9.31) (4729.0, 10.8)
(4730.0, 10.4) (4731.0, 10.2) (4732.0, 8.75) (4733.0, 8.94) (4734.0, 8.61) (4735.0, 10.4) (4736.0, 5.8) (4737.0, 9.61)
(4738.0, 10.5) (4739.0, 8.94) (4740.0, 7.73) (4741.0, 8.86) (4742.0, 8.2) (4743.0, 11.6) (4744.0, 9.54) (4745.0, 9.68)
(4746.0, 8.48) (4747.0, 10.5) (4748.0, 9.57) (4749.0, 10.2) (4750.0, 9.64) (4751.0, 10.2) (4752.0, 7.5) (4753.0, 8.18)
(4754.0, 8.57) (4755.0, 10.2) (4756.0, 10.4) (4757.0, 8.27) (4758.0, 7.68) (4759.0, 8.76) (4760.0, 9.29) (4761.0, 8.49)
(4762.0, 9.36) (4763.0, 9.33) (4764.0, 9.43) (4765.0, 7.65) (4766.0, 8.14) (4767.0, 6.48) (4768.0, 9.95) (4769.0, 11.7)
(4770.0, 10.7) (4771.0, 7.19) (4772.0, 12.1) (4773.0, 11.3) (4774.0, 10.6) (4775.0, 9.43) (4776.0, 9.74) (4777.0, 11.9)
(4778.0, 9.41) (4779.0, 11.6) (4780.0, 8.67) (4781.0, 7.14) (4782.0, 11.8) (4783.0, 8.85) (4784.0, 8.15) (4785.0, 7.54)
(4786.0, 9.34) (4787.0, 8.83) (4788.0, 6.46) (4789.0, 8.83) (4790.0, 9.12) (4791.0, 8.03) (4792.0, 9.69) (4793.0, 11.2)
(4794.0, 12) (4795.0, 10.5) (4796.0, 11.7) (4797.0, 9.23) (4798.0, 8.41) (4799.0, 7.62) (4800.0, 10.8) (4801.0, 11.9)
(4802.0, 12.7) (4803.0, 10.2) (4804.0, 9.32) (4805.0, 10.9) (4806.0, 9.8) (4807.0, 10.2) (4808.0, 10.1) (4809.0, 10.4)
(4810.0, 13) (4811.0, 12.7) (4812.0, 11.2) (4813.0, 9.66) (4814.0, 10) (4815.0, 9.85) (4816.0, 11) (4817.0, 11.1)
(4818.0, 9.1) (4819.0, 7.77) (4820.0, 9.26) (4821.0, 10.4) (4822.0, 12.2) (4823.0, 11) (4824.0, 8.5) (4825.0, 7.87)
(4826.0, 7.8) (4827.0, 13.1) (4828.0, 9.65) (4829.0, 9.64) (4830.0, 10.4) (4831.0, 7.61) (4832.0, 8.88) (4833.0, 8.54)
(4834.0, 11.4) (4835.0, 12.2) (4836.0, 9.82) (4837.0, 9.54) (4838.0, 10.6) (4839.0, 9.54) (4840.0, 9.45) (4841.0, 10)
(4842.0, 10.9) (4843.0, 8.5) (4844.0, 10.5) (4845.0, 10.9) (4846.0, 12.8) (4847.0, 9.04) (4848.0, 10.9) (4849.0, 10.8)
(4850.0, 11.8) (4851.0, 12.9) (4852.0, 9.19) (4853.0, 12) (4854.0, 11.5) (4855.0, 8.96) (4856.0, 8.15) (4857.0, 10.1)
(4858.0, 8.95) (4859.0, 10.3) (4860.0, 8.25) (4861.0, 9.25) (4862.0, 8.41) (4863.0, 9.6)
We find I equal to 3.2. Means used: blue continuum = 9.73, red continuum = 10.3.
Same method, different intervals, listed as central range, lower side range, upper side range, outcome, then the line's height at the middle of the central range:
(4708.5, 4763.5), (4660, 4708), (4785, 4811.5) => 3.5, 9.85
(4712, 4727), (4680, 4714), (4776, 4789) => 0.4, 9.54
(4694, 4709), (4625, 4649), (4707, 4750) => 0.1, 9.43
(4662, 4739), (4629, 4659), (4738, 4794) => 0.3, 9.53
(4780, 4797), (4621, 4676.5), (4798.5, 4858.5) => 1.3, 10.1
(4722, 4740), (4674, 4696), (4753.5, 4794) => 1.0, 9.72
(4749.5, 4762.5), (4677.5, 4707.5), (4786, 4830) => 1.3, 9.94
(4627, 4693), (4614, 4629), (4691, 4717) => -2.7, 9.39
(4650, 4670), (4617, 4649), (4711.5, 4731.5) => 0.0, 9.55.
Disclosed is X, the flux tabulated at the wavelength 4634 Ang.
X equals 11.3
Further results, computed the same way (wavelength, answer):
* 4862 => 8.41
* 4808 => 10.1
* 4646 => 8.41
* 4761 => 8.49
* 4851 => 12.9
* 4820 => 9.26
